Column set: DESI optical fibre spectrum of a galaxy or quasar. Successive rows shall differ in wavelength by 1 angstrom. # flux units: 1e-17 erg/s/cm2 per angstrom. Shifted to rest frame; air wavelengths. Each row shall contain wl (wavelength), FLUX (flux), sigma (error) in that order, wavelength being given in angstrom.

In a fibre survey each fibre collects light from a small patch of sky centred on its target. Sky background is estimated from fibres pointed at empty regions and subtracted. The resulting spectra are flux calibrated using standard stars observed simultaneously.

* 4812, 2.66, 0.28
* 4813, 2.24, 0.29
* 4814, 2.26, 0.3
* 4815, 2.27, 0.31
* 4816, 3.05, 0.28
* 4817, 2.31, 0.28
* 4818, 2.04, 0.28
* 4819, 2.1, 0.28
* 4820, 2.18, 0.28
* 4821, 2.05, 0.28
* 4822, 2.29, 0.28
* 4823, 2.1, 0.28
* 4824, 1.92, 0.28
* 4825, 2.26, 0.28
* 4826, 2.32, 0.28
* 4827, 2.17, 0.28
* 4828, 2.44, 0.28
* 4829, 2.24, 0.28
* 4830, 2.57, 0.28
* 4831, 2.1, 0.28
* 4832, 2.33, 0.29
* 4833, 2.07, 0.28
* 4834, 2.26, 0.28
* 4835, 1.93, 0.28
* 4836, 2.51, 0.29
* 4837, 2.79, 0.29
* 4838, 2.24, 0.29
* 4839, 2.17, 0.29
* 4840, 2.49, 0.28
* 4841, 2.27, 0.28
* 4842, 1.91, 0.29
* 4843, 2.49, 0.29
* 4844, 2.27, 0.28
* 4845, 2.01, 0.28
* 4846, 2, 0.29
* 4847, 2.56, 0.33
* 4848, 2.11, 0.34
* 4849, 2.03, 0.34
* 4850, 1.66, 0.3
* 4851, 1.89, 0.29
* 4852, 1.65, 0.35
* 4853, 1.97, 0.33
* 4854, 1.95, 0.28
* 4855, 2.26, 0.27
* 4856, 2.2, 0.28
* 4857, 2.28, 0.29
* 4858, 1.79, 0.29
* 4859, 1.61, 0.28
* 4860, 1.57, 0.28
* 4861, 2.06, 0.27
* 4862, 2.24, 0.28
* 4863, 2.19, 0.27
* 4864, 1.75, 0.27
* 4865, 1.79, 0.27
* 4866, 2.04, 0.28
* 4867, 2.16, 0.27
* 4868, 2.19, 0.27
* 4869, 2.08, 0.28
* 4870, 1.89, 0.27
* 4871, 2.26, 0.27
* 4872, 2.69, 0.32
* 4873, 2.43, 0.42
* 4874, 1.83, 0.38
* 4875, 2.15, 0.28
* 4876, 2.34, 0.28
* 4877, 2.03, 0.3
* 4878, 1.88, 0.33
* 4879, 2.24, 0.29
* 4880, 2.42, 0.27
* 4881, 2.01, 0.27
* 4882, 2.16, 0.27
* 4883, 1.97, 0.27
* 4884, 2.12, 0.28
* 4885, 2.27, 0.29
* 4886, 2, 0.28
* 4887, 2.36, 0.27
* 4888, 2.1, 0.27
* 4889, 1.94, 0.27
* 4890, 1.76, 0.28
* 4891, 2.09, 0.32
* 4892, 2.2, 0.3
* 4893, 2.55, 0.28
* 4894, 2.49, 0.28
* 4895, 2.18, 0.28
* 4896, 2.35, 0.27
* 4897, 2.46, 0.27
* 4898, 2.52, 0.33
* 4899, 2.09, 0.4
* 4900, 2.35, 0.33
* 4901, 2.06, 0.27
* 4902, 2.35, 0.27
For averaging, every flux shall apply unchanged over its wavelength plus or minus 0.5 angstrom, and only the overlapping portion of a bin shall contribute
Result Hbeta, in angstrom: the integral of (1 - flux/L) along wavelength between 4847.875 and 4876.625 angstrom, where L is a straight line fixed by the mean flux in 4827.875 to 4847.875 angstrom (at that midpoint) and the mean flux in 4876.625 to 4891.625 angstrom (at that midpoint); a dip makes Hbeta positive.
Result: 1.86 angstrom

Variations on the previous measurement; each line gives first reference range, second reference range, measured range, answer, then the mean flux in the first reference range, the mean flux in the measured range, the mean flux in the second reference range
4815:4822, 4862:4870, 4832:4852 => -0.2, 2.29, 2.18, 2.03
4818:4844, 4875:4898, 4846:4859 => 1.2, 2.24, 2.01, 2.18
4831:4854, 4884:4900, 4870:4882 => 0.1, 2.16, 2.19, 2.22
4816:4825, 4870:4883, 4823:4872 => 1.2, 2.18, 2.13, 2.18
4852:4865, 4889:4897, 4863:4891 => 0.0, 1.97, 2.11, 2.23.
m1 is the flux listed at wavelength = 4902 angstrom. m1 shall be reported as 2.35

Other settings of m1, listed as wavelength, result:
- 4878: 1.88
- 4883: 1.97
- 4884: 2.12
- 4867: 2.16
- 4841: 2.27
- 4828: 2.44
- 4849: 2.03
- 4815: 2.27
